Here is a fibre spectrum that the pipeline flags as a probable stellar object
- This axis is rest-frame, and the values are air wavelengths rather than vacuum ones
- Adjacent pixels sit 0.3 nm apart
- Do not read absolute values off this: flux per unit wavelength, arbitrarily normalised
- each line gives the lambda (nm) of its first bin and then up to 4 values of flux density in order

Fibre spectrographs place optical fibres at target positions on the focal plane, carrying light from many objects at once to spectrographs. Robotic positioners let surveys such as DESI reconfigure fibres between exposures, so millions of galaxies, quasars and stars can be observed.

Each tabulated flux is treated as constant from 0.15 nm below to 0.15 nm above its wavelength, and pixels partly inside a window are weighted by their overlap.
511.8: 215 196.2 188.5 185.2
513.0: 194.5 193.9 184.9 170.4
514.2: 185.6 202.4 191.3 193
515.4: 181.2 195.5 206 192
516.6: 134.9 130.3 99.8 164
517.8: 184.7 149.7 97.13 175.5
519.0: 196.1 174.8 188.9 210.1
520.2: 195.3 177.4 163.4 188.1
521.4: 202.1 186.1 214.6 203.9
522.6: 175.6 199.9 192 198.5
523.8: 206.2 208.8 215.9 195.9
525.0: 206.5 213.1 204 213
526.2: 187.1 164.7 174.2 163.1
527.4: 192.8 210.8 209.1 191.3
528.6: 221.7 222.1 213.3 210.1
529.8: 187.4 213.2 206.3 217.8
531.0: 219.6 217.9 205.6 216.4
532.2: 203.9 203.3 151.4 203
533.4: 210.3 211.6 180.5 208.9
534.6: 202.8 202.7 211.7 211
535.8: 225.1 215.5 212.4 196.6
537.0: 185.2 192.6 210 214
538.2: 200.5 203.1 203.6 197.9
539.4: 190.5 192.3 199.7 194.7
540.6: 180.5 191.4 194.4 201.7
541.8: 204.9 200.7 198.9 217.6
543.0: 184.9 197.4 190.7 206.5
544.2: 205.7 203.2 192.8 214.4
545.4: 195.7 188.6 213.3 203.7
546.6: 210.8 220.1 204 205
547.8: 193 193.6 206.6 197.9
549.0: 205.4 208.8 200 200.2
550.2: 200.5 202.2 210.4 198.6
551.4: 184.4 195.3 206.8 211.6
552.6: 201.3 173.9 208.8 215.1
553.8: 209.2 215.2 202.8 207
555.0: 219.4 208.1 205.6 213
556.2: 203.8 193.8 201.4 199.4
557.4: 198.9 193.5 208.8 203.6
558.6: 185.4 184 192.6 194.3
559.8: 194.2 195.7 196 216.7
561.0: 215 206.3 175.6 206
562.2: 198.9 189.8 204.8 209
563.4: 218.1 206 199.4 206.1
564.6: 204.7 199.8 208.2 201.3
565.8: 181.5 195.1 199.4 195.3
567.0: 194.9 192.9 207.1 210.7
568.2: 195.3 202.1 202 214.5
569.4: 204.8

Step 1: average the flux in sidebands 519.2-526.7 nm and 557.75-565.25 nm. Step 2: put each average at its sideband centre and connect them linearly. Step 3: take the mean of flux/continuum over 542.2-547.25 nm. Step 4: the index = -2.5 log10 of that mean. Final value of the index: -0.02 mag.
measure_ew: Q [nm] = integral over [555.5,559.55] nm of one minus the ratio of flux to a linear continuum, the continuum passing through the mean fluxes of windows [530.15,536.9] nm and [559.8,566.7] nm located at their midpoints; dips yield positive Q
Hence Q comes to 0.074 nm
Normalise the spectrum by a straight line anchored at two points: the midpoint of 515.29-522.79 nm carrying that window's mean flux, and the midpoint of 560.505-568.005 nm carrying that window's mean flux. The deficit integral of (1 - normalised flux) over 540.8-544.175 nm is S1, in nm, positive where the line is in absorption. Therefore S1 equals -0.18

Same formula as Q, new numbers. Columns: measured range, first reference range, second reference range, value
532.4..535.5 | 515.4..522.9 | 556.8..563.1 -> -0.255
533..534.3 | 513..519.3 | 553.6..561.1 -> -0.121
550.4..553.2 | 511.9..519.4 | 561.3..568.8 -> -0.077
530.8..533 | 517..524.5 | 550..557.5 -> -0.158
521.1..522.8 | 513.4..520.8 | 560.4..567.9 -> -0.182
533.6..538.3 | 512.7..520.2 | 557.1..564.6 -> -0.474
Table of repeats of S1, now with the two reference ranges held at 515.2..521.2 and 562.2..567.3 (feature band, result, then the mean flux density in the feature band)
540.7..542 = -0.09 nm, 198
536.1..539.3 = -0.33 nm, 202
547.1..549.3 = -0.13 nm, 201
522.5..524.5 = -0.30 nm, 200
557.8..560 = 0.02 nm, 195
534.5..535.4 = -0.12 nm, 206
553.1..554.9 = -0.15 nm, 210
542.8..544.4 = -0.09 nm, 198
